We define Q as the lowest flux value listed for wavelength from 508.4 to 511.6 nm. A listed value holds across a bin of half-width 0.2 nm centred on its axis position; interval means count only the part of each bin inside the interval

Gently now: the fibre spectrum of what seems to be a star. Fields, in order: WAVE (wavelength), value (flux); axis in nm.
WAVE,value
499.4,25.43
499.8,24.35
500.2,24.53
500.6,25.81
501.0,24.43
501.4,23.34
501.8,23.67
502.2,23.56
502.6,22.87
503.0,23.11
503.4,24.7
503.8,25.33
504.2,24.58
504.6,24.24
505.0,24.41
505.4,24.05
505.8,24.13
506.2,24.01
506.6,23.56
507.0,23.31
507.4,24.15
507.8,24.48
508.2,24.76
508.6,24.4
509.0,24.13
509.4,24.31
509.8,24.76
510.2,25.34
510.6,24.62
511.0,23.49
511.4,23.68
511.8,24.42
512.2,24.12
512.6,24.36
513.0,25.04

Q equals 23.49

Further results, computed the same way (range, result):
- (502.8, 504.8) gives 23.11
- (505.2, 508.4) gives 23.31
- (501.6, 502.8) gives 22.87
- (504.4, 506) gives 24.05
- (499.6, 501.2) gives 24.35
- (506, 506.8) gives 23.56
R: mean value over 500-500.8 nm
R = 25.2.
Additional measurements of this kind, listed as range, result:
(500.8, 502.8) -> 23.6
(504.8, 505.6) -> 24.2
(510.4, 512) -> 24.1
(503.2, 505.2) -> 24.7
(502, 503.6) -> 23.6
